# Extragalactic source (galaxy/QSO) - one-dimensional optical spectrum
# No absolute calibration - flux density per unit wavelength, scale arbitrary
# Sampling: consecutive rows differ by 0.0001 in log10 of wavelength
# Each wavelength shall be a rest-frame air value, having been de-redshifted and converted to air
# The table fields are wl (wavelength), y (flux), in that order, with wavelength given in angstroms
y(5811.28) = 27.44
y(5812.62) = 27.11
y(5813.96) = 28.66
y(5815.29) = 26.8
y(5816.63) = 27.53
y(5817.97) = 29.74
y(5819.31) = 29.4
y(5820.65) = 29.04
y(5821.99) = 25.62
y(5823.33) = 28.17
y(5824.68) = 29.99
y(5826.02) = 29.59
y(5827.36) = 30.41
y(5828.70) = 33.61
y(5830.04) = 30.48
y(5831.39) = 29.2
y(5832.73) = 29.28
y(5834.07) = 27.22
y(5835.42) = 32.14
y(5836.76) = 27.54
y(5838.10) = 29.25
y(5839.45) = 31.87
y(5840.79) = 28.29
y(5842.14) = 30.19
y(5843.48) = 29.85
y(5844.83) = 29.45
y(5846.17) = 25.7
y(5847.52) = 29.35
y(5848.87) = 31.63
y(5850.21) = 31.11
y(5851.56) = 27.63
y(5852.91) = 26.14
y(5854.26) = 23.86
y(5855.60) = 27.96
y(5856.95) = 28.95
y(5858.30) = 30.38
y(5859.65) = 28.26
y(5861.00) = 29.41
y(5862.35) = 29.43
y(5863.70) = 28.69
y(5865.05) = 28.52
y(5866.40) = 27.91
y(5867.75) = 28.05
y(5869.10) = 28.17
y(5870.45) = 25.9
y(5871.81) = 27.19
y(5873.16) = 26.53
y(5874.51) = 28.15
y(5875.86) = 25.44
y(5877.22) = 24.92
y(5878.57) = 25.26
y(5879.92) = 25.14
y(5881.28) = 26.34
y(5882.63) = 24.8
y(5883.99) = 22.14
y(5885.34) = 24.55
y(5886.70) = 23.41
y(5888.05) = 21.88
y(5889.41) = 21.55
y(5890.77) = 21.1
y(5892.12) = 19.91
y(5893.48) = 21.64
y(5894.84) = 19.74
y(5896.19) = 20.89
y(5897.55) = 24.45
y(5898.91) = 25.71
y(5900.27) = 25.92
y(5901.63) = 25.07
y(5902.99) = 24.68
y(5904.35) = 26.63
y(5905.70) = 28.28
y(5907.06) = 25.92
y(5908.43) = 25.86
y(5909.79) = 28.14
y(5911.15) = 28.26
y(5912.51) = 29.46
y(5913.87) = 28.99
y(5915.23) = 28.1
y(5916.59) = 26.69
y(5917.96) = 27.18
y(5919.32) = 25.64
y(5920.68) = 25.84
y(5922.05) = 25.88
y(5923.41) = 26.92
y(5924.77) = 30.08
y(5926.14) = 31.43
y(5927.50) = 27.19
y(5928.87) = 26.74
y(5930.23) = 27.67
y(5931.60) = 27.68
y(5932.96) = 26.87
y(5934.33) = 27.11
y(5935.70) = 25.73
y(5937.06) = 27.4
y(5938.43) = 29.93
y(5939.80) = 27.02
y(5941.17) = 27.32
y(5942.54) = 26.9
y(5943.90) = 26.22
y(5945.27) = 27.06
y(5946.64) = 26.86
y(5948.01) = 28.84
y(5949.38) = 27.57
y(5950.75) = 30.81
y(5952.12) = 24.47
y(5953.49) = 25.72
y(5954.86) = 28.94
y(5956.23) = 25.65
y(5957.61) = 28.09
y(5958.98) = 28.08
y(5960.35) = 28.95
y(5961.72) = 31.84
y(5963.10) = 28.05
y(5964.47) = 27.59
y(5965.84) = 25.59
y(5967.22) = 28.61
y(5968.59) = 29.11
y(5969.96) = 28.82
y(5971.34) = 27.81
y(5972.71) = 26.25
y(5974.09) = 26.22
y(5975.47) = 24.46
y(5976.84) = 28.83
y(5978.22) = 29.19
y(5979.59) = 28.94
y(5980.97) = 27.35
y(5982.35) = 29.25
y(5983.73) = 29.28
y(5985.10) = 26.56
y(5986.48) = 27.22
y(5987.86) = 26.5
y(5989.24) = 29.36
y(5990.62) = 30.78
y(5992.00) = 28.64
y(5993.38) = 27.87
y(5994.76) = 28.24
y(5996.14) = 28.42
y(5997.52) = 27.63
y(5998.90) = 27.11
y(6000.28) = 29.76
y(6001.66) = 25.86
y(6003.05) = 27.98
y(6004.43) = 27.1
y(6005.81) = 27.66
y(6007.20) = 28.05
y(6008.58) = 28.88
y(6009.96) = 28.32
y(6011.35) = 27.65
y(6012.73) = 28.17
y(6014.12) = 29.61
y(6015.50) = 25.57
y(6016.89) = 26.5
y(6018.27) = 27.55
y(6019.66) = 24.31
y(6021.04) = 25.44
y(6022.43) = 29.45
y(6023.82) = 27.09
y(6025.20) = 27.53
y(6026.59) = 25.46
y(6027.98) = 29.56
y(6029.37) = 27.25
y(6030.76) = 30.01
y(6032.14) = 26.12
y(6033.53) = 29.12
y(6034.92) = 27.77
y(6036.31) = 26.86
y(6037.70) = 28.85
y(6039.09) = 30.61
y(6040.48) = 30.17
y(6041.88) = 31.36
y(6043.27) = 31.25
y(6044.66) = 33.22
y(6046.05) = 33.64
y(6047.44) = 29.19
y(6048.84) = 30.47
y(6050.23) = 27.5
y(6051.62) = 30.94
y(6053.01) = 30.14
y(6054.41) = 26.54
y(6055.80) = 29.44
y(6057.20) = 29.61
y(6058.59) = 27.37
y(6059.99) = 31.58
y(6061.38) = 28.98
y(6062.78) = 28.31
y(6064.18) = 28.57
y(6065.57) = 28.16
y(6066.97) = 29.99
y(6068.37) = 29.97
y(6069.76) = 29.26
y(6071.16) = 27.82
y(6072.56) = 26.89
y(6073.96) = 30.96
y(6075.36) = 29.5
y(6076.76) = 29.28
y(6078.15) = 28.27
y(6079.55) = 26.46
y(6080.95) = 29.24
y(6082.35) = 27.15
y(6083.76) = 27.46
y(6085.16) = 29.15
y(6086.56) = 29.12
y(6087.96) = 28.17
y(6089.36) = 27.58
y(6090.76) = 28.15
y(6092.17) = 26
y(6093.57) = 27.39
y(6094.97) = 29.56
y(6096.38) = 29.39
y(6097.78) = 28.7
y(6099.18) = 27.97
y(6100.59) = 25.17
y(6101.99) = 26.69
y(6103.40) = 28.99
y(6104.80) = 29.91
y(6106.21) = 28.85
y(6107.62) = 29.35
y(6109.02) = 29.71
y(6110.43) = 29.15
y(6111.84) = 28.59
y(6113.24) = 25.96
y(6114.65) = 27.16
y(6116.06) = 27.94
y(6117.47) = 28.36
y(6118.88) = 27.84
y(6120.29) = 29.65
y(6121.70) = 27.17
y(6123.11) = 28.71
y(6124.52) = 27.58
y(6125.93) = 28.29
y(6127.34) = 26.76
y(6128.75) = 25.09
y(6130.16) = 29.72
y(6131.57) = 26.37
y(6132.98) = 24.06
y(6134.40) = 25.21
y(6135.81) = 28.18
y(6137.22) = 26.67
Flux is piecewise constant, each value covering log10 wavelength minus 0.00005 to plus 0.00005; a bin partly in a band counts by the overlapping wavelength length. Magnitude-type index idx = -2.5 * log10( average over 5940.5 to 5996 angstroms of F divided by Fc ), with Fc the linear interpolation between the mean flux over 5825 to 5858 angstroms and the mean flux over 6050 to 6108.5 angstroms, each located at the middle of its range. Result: 0.04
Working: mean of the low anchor 29.2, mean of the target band 27.9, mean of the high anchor 28.6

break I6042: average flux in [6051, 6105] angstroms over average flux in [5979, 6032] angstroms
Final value 1.03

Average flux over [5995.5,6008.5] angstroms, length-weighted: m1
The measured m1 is 27.8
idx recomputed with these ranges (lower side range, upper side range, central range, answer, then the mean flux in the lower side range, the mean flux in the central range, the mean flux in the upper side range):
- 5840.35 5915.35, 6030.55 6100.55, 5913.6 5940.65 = -0.02 mag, 26.4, 27.5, 28.9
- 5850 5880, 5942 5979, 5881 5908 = 0.16 mag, 27.5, 23.7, 27.7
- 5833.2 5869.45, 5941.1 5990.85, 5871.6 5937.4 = 0.10 mag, 28.8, 25.7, 27.8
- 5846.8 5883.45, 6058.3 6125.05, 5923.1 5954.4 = 0.01 mag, 27.6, 27.6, 28.4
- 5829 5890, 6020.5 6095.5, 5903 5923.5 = 0.03 mag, 27.6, 27.1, 28.8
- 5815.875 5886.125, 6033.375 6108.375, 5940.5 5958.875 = 0.05 mag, 28.2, 27.3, 28.9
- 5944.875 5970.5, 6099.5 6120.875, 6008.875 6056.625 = -0.02 mag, 27.9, 28.6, 28.2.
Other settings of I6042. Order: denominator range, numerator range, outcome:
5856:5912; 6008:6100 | 1.11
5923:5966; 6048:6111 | 1.03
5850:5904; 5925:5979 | 1.08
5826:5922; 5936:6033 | 1.03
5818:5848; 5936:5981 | 0.94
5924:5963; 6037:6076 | 1.07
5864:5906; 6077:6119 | 1.13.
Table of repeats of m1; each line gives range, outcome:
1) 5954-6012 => 28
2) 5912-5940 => 27.6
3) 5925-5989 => 27.7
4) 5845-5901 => 26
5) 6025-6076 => 29.2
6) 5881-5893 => 22.7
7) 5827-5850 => 29.8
